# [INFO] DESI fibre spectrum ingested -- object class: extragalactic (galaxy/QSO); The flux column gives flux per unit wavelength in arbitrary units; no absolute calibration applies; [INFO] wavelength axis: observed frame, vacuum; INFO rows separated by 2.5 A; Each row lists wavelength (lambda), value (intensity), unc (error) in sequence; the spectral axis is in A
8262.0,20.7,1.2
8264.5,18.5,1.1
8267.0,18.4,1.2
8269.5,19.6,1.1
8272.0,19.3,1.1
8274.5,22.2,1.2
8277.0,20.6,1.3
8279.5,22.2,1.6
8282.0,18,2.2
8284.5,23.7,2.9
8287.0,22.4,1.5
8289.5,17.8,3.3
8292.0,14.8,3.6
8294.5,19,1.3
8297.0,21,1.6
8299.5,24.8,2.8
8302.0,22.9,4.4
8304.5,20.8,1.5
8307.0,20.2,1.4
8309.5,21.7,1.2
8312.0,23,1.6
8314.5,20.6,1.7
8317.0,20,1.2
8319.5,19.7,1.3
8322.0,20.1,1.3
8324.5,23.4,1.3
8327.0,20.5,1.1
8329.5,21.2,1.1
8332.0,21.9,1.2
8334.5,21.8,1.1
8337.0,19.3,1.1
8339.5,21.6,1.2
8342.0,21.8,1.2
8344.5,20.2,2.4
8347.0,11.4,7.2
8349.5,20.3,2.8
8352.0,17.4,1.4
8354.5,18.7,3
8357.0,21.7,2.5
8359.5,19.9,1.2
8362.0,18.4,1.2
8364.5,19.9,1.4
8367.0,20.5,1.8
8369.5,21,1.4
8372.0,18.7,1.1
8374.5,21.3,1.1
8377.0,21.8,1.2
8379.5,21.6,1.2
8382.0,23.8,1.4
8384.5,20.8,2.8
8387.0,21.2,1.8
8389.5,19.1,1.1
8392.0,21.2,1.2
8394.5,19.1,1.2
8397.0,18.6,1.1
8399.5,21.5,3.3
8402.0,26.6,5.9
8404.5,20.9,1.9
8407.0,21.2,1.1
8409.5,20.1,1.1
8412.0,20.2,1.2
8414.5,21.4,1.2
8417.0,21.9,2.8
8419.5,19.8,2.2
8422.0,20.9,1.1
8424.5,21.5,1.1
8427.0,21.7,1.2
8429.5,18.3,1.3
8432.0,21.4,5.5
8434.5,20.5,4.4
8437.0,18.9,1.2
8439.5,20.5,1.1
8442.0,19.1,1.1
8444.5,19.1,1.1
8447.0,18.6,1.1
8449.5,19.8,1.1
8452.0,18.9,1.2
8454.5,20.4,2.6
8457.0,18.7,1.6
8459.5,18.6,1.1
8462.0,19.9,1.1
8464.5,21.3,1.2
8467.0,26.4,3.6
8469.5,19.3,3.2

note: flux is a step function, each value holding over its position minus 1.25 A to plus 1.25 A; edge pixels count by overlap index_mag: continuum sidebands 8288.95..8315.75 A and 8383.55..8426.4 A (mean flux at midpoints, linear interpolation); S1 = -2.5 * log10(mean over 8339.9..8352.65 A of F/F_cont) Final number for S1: 0.128 mag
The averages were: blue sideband 20.7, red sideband 21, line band 18.5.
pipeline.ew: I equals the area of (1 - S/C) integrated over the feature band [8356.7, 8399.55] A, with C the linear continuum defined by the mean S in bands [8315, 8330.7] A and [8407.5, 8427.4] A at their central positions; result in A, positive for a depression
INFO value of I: 0.7 A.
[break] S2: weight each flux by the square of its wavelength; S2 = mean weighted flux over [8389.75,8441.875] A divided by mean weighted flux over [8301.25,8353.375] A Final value 1.0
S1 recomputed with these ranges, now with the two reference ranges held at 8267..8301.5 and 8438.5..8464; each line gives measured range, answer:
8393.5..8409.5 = -0.08 mag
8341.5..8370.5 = 0.04 mag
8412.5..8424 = -0.07 mag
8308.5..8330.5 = -0.05 mag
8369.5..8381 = -0.06 mag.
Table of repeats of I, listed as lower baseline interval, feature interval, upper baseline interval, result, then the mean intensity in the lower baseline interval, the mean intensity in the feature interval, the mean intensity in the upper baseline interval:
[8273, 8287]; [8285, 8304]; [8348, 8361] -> 0.4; 21.4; 20.5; 19.4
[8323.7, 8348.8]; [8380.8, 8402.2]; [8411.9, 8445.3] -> -0.8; 20.3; 21.1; 20.4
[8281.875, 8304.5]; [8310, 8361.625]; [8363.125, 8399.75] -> 1.1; 20.6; 20.2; 20.6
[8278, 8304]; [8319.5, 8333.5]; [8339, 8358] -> -1.2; 20.7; 21.3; 19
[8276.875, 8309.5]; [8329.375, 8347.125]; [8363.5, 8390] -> 0.4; 20.7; 20.4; 20.9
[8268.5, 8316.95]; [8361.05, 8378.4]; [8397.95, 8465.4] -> 0.3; 20.8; 20.3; 20.4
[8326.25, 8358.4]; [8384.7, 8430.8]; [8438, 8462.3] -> -3.1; 19.8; 20.8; 19.3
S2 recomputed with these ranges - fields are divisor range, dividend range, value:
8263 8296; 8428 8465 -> 1.03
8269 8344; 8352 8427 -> 1.01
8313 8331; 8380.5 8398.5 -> 1.00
